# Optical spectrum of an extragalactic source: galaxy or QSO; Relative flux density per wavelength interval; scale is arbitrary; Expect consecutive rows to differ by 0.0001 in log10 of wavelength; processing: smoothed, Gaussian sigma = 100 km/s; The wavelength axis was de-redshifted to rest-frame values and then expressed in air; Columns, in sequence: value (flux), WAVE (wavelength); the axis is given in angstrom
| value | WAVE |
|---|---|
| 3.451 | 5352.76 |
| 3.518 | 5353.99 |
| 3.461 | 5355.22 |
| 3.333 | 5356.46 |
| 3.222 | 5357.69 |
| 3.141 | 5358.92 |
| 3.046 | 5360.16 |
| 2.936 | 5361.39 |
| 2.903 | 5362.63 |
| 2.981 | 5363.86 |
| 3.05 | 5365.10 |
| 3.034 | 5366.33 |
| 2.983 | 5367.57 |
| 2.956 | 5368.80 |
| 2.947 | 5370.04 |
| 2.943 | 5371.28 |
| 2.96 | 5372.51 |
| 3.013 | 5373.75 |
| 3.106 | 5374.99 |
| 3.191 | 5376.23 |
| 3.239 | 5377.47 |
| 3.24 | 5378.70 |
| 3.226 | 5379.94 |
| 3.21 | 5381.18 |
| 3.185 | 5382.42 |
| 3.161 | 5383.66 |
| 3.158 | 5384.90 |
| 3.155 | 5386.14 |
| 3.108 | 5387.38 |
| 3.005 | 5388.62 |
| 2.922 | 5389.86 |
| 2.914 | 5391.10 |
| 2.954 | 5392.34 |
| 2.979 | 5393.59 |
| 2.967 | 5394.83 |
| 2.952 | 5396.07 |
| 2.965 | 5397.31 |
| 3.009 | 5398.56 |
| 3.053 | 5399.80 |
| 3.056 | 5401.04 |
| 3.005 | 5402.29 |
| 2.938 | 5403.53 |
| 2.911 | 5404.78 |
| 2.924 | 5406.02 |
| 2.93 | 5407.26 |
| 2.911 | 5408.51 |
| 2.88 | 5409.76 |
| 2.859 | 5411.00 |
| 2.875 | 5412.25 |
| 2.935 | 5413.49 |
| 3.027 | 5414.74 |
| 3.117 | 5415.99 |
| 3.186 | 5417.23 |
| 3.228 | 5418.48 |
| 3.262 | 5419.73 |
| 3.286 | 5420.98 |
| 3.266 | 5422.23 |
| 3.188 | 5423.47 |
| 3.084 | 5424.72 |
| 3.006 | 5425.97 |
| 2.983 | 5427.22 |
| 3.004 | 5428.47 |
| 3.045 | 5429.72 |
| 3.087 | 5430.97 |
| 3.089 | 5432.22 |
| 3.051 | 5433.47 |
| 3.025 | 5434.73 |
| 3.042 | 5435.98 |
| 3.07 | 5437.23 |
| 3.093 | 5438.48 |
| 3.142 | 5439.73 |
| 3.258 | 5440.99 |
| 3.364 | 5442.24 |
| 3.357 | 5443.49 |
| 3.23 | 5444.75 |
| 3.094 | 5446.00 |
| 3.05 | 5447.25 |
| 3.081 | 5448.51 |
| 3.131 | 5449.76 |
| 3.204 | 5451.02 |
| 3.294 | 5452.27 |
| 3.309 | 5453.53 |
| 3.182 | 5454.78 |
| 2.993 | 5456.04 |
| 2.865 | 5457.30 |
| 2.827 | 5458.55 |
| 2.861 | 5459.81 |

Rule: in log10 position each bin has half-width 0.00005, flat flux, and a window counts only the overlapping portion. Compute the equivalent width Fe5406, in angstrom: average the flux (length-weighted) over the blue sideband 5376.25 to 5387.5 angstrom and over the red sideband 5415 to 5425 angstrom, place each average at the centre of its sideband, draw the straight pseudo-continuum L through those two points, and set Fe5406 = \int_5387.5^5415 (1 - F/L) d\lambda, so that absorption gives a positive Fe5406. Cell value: 2.1 angstrom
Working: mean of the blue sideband 3.19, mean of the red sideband 3.2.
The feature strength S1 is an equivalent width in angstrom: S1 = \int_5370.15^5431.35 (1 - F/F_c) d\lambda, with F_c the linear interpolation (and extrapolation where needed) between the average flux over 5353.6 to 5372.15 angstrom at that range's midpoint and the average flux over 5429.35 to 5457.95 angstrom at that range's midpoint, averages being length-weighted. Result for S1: 1.15 angstrom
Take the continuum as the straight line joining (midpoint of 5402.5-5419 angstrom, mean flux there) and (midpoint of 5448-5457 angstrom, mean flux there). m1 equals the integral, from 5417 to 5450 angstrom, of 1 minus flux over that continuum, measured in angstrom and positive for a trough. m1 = -0.6 angstrom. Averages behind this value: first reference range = 2.98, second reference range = 3.16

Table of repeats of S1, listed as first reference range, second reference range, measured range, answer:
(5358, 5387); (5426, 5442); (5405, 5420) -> 0.4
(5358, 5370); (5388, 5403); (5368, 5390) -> -0.8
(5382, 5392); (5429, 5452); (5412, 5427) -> -0.1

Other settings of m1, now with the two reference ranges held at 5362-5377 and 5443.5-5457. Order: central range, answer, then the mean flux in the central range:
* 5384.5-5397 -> 0.2 angstrom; 3.01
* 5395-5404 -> 0.2 angstrom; 3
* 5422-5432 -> 0.1 angstrom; 3.08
